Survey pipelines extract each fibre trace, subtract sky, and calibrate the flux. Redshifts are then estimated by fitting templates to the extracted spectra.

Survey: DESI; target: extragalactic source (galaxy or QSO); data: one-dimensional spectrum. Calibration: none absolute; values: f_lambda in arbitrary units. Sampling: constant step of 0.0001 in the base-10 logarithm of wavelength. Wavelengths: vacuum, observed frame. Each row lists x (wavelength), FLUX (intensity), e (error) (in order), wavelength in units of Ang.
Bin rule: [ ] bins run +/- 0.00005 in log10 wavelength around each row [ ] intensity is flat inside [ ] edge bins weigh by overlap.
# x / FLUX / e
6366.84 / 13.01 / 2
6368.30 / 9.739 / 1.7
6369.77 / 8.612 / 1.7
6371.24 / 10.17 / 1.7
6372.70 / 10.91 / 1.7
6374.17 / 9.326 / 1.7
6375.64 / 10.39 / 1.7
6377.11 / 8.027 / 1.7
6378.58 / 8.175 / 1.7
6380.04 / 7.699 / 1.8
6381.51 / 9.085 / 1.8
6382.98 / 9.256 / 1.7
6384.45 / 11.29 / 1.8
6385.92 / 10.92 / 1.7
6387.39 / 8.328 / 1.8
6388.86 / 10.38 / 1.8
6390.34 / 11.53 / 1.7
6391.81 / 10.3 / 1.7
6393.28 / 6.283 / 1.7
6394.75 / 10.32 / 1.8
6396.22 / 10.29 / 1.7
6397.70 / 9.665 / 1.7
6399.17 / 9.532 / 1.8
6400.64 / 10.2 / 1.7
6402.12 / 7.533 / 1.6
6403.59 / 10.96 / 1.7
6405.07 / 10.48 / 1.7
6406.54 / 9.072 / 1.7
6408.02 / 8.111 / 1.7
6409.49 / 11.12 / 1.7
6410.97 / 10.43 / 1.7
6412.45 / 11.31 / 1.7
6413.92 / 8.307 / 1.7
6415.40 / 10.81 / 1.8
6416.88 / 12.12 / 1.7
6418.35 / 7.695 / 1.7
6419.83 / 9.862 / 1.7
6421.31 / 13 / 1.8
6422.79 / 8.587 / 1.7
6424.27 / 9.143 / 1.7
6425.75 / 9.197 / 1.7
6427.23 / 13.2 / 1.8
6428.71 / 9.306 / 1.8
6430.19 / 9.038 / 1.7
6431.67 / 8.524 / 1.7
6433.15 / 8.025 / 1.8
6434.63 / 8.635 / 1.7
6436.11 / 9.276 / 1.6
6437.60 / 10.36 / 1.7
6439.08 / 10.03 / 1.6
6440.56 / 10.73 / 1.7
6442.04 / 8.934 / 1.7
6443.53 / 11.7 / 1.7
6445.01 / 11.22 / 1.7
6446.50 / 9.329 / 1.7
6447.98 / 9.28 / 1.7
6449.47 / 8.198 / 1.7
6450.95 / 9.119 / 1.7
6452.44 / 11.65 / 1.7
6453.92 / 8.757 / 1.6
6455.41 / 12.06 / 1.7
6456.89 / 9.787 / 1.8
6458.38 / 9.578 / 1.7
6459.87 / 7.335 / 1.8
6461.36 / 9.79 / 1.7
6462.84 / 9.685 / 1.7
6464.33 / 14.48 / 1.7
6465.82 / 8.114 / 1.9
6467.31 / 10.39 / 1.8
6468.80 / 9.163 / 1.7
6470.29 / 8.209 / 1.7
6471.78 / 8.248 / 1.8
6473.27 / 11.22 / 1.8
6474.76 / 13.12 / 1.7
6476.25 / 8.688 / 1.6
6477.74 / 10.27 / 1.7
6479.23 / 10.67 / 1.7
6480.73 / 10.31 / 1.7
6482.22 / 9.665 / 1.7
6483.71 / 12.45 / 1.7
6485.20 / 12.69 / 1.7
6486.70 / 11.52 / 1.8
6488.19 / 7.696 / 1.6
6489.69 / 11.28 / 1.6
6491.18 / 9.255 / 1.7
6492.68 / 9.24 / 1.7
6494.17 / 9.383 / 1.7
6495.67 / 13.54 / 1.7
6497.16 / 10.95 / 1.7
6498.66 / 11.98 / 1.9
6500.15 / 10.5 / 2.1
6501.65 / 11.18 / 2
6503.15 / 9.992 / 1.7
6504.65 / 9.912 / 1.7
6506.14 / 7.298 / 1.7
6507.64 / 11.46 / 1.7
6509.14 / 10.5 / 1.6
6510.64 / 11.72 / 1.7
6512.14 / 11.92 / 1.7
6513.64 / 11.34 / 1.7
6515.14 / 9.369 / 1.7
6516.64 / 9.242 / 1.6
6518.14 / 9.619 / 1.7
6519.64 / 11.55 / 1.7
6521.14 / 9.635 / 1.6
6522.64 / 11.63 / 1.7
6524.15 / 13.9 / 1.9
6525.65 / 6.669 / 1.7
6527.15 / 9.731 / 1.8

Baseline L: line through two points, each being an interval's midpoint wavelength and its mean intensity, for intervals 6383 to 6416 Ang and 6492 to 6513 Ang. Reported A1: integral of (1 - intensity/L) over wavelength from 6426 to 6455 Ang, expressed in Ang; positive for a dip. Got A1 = 1.19 Ang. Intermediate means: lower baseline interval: 9.85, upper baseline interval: 10.7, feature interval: 9.77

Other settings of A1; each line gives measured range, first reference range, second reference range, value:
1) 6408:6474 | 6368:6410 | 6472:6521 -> 1.2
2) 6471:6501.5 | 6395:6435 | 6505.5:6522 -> -1.3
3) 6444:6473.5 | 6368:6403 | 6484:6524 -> 1.2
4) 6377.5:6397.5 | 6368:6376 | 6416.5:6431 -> 0.8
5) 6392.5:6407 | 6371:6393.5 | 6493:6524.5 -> 0.4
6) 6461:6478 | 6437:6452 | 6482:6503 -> 0.4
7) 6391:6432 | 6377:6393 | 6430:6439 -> -2.5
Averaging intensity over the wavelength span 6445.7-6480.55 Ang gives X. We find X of 9.88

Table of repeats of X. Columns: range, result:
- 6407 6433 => 9.93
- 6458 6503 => 10.4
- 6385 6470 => 9.84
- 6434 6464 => 9.84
